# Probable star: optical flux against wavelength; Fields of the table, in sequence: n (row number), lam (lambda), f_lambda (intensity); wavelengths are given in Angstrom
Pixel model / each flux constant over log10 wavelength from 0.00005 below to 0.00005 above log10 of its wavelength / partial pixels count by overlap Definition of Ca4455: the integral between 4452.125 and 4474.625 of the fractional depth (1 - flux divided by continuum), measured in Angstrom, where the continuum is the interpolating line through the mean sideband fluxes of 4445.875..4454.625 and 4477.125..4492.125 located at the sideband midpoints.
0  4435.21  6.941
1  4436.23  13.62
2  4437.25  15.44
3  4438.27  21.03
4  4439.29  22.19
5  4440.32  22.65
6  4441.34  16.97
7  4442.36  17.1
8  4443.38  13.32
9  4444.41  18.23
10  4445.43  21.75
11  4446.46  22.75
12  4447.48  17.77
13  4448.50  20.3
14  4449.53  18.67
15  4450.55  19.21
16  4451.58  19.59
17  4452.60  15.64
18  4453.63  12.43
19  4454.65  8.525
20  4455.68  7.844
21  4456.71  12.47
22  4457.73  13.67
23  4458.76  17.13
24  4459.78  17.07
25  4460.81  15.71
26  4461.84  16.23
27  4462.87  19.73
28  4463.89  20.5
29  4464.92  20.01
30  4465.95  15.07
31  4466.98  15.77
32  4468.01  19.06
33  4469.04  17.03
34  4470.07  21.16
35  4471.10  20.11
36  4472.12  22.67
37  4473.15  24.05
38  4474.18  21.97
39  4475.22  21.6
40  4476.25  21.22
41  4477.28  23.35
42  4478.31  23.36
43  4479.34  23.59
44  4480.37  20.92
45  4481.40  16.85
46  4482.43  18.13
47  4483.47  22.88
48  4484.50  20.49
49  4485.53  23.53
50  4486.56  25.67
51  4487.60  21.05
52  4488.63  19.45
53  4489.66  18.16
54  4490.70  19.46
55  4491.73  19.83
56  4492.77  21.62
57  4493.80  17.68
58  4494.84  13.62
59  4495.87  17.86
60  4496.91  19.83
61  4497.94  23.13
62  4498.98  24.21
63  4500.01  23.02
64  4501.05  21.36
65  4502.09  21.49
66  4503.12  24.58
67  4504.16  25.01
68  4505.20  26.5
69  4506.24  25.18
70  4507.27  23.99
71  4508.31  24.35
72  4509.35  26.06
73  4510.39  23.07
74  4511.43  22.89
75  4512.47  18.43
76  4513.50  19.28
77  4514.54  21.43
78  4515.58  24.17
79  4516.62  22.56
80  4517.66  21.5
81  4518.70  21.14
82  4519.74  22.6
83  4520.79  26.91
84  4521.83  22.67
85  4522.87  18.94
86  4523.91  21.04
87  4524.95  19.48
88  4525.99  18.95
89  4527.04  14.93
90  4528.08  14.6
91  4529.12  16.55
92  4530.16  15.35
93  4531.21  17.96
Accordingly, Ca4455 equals 2.5 Angstrom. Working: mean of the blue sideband 17.8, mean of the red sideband 21.1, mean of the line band 17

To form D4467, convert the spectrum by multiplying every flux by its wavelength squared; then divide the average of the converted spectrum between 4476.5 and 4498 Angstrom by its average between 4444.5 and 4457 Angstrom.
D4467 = 1.26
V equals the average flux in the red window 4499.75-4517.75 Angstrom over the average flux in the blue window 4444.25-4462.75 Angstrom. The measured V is 1.4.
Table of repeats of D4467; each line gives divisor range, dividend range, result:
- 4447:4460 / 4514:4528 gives 1.41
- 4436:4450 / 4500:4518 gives 1.26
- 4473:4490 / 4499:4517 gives 1.09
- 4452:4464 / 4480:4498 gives 1.38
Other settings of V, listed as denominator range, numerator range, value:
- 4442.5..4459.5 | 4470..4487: 1.35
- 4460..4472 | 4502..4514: 1.28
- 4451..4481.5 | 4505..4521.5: 1.27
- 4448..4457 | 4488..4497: 1.24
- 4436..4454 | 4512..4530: 1.10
